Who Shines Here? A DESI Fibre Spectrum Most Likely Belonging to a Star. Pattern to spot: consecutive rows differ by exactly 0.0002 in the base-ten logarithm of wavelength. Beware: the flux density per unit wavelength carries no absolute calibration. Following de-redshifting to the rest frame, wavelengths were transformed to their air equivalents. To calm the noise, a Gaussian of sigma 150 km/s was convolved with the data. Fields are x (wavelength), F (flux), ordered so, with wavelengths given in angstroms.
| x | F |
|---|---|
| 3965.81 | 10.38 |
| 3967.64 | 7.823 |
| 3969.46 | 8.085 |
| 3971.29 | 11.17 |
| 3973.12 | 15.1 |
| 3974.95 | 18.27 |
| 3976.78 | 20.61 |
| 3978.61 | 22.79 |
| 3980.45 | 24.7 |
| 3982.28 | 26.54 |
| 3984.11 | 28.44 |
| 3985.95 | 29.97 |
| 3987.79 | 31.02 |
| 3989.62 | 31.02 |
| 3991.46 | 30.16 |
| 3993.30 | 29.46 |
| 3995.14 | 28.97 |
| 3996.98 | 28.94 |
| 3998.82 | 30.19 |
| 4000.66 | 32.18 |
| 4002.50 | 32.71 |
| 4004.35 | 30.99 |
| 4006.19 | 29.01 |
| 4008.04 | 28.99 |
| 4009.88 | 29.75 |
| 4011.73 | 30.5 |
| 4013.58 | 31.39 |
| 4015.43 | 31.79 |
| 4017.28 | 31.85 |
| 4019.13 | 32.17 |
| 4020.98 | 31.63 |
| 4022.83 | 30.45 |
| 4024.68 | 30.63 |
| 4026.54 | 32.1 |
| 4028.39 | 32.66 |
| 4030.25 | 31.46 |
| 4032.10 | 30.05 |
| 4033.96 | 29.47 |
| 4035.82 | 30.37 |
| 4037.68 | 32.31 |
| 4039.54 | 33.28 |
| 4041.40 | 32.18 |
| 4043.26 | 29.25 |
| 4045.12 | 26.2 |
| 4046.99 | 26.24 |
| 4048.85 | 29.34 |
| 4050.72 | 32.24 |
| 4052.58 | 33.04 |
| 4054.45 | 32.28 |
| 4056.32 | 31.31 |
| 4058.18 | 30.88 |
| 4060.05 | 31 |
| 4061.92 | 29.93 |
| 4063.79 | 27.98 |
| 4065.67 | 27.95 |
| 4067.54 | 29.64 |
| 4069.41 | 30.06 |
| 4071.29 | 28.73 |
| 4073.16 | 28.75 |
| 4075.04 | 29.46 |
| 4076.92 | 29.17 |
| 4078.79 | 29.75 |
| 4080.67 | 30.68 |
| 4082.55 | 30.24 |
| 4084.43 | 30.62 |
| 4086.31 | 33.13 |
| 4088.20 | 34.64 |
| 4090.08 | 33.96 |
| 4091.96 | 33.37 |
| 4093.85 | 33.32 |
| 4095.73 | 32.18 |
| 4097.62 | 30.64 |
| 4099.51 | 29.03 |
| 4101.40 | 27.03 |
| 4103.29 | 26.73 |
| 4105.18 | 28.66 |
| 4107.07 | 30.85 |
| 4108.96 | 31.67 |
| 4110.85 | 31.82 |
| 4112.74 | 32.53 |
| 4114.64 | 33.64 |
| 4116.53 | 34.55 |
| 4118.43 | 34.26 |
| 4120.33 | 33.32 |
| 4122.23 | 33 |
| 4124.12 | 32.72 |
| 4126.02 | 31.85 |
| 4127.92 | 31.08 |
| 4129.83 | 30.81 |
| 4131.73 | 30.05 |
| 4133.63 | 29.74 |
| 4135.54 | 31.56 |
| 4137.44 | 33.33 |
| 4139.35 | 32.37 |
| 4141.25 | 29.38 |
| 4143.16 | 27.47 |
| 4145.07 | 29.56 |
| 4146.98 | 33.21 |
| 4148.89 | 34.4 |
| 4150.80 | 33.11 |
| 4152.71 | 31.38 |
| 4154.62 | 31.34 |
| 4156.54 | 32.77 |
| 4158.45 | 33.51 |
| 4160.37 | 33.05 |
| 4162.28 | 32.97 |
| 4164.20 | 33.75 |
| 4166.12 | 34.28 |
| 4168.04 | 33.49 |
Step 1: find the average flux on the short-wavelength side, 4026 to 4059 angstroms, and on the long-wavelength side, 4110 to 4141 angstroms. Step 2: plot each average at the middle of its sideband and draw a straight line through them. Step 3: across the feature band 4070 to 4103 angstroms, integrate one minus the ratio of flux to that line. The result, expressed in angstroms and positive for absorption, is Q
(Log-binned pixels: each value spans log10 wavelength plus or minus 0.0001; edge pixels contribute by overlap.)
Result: 0.8 angstroms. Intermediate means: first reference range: 30.8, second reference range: 32.2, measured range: 30.8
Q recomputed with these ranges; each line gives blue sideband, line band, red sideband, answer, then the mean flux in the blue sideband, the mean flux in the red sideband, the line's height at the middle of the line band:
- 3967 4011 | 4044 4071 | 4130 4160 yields -1.6 angstroms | 25.4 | 31.6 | 28.1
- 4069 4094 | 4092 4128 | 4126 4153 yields -0.5 angstroms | 31.1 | 31.3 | 31.2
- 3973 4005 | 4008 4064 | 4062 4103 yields -3.4 angstroms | 27.6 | 30.4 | 29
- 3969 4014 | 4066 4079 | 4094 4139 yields 0.2 angstroms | 26.6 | 31.4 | 29.7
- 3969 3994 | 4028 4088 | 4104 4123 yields -3.6 angstroms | 23.6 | 32.4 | 28.7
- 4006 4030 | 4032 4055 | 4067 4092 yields 0.4 angstroms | 31.1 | 30.8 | 31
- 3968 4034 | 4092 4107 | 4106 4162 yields 0.5 angstroms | 27.8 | 32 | 30.9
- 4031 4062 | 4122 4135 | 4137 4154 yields 0.1 angstroms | 30.6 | 31.5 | 31.4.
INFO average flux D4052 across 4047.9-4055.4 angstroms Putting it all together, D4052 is 31.7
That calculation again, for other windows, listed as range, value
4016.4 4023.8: 31.5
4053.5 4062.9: 31.1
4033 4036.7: 29.9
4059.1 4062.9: 30.4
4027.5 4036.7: 30.8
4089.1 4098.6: 32.7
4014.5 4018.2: 31.8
